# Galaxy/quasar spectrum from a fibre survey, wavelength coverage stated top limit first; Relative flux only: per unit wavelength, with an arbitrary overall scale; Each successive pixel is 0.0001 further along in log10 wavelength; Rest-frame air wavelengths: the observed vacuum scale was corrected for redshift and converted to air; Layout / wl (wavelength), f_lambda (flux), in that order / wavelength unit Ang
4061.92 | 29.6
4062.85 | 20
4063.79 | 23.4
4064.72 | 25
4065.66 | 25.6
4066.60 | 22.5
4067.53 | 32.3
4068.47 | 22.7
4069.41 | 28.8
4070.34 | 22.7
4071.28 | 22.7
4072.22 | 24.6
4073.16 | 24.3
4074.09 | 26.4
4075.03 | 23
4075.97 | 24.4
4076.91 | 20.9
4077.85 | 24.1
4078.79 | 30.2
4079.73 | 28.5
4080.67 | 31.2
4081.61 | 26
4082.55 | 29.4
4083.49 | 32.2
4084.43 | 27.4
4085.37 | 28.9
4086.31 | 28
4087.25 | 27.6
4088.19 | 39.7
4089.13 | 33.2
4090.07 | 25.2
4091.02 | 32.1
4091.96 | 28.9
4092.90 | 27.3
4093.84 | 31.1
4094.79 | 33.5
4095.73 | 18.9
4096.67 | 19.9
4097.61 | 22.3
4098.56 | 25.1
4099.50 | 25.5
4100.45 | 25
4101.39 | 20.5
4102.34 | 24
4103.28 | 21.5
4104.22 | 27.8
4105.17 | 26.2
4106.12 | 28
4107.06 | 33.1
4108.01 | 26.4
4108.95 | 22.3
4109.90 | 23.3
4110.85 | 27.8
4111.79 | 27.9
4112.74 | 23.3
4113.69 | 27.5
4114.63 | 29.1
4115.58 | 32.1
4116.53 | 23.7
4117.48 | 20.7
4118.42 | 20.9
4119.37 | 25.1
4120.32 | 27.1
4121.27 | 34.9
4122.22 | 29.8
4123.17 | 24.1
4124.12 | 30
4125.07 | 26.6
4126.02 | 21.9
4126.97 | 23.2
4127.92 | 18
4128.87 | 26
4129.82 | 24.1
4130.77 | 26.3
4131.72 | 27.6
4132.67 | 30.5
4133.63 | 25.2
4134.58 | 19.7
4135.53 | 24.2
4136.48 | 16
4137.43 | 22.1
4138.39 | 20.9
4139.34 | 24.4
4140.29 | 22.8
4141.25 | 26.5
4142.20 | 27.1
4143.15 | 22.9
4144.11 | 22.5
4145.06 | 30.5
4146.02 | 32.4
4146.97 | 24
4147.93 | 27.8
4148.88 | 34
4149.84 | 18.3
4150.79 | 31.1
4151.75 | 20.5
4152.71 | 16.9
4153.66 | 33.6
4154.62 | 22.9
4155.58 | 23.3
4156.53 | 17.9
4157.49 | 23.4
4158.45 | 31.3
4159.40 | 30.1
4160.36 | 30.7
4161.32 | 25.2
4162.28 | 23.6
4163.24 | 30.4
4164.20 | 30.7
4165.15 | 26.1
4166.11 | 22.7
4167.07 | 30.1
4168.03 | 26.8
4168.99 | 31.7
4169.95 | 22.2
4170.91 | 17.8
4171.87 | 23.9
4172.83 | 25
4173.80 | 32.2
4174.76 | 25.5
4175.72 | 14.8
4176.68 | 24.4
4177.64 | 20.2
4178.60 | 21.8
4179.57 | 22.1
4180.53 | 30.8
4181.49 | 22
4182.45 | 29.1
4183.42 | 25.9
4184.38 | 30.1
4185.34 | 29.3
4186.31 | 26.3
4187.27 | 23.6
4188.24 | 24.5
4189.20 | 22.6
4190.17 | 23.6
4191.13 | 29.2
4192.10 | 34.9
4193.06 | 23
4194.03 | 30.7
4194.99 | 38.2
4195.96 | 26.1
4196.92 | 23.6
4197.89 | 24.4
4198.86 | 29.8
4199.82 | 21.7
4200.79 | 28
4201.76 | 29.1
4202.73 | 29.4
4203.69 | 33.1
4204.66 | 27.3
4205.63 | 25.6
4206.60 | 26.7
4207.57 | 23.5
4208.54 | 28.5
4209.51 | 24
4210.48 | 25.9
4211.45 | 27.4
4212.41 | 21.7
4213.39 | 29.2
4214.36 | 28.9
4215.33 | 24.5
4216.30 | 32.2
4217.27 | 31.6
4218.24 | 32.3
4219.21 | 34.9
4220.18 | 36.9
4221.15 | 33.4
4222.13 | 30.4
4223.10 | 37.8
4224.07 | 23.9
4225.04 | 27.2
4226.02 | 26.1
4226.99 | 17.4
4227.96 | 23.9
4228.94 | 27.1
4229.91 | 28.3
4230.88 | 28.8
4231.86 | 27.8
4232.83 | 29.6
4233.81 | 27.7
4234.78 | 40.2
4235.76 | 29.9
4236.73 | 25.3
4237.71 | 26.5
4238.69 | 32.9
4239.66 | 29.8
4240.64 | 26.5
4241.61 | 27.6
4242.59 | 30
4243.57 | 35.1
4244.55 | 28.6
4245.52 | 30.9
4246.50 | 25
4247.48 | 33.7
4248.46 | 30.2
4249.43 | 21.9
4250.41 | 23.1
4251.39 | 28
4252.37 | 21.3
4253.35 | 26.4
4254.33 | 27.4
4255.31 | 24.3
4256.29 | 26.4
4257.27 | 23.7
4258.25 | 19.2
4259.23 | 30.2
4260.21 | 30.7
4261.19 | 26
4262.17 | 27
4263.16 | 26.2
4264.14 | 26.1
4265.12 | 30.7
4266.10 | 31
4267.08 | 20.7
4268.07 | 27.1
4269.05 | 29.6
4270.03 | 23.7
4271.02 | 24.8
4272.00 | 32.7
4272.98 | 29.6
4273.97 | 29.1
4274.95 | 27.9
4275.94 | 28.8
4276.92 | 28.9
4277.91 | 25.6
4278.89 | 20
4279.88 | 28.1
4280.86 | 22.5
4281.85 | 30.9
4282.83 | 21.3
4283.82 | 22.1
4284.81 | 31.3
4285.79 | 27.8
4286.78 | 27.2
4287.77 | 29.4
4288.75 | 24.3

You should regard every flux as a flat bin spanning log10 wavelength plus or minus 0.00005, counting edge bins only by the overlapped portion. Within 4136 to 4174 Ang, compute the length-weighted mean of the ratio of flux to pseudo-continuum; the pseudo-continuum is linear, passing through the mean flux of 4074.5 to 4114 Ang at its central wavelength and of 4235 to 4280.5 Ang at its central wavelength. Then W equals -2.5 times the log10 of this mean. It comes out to 0.06 mag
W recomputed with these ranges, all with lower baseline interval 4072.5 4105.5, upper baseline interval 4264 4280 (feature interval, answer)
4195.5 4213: 0.029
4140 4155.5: 0.049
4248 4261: 0.068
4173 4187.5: 0.077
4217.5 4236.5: -0.093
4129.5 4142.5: 0.124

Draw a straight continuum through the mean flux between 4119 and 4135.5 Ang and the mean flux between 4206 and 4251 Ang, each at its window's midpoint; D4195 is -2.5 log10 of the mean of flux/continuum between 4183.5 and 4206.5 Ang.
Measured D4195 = 0.01 mag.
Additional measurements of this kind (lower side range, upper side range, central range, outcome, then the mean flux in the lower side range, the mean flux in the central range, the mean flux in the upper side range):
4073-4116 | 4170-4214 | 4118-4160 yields 0.06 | 27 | 25.2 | 26.1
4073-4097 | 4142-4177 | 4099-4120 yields 0.07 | 27.9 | 25.5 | 25.8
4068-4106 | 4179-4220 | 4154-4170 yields 0.03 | 26.6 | 26.6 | 27.6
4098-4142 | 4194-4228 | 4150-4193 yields 0.05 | 25.2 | 25.6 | 28.2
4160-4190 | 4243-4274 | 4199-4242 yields -0.08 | 25.5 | 28.4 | 27.2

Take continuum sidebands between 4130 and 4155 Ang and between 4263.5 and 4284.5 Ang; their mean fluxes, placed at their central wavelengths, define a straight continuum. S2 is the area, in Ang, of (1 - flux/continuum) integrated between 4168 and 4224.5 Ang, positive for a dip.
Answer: -3.2 Ang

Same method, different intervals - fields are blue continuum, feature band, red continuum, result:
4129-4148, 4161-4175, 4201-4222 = 0.1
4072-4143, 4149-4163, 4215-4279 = 0.8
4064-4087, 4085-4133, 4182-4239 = 0.4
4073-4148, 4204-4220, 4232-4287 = -0.6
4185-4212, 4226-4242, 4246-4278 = -0.6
